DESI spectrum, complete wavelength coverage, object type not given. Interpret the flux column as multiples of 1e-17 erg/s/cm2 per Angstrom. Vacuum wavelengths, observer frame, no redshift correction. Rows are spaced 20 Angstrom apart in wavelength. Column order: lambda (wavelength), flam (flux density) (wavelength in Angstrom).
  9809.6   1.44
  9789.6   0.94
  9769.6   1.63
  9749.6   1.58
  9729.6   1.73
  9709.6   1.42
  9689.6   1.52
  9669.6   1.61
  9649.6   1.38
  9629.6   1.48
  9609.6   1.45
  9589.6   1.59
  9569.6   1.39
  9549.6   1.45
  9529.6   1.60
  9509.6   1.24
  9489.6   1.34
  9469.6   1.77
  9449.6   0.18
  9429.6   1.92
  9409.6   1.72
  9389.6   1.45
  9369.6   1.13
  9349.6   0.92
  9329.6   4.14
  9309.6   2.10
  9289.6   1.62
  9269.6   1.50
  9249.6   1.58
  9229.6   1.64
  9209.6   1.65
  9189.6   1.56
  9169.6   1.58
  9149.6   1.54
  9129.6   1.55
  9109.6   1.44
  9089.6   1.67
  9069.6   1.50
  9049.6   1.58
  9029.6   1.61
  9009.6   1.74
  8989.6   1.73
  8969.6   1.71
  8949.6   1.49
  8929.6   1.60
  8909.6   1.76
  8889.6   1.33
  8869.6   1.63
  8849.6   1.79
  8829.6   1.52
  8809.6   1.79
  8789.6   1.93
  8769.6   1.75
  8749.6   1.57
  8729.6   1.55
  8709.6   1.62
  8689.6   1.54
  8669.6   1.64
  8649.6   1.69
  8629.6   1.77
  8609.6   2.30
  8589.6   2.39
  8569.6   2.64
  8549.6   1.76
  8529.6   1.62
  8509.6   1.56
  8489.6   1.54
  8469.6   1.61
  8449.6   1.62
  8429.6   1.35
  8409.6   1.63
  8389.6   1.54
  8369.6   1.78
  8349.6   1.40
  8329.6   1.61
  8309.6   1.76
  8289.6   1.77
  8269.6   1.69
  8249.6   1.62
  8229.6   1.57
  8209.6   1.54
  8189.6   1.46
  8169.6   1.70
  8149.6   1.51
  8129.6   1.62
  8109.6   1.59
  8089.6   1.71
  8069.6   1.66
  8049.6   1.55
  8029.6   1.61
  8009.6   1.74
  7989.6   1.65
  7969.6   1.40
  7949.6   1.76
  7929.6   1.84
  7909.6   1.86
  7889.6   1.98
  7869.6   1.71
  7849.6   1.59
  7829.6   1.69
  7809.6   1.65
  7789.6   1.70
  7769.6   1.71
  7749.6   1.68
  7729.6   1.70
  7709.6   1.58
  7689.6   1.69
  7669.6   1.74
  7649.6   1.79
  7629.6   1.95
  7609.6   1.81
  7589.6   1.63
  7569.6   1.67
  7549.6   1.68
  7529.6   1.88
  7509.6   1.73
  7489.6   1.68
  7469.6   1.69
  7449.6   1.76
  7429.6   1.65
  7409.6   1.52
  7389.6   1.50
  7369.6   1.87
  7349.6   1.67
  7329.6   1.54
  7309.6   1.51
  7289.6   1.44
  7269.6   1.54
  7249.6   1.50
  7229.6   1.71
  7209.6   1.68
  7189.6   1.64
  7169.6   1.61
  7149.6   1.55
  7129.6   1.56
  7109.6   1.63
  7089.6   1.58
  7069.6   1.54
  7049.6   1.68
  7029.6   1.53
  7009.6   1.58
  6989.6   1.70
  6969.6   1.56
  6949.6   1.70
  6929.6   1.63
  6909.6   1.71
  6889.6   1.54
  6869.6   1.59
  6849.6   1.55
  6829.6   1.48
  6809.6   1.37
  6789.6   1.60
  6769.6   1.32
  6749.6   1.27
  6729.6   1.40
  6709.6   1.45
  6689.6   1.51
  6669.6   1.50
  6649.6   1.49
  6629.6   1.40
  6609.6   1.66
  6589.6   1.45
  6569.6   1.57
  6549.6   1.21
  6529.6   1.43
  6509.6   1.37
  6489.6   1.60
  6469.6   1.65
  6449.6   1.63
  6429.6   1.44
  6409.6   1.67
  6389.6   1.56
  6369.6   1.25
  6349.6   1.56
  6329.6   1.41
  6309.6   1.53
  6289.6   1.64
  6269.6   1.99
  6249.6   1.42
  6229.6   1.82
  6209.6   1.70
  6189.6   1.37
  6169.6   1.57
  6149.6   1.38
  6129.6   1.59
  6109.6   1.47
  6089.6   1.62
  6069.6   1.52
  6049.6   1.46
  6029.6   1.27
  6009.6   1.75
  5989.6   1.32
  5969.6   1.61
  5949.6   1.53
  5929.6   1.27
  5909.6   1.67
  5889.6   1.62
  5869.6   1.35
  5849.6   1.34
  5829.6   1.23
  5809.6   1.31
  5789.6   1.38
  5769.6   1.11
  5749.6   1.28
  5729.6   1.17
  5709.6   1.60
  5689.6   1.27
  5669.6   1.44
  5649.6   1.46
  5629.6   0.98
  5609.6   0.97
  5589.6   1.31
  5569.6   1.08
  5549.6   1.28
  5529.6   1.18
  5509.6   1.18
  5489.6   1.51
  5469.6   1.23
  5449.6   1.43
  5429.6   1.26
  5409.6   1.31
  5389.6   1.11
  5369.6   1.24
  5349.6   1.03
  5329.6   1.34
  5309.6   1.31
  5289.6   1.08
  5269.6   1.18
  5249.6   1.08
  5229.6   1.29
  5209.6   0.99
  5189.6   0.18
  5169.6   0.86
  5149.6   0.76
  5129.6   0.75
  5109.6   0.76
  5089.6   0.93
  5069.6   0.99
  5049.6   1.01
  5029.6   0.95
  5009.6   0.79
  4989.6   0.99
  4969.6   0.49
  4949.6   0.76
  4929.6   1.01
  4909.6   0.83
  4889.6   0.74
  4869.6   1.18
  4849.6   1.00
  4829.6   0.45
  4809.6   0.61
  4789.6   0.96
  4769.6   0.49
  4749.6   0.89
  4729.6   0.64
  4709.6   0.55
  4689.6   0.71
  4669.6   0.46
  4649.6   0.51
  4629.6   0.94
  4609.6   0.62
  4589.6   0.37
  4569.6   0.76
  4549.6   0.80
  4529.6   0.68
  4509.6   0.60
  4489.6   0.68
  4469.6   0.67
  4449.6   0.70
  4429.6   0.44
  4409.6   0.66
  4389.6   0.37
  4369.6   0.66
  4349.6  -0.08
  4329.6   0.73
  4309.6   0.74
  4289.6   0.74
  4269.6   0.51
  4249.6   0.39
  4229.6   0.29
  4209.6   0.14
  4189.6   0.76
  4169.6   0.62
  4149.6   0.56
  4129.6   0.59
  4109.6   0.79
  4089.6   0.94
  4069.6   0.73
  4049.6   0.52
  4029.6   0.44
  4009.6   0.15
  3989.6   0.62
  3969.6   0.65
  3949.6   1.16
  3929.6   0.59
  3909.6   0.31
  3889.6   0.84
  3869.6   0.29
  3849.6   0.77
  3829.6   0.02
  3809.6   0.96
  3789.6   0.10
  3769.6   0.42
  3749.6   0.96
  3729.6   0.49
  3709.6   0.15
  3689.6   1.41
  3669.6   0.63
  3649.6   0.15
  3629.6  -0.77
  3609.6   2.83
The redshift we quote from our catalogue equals 0.31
